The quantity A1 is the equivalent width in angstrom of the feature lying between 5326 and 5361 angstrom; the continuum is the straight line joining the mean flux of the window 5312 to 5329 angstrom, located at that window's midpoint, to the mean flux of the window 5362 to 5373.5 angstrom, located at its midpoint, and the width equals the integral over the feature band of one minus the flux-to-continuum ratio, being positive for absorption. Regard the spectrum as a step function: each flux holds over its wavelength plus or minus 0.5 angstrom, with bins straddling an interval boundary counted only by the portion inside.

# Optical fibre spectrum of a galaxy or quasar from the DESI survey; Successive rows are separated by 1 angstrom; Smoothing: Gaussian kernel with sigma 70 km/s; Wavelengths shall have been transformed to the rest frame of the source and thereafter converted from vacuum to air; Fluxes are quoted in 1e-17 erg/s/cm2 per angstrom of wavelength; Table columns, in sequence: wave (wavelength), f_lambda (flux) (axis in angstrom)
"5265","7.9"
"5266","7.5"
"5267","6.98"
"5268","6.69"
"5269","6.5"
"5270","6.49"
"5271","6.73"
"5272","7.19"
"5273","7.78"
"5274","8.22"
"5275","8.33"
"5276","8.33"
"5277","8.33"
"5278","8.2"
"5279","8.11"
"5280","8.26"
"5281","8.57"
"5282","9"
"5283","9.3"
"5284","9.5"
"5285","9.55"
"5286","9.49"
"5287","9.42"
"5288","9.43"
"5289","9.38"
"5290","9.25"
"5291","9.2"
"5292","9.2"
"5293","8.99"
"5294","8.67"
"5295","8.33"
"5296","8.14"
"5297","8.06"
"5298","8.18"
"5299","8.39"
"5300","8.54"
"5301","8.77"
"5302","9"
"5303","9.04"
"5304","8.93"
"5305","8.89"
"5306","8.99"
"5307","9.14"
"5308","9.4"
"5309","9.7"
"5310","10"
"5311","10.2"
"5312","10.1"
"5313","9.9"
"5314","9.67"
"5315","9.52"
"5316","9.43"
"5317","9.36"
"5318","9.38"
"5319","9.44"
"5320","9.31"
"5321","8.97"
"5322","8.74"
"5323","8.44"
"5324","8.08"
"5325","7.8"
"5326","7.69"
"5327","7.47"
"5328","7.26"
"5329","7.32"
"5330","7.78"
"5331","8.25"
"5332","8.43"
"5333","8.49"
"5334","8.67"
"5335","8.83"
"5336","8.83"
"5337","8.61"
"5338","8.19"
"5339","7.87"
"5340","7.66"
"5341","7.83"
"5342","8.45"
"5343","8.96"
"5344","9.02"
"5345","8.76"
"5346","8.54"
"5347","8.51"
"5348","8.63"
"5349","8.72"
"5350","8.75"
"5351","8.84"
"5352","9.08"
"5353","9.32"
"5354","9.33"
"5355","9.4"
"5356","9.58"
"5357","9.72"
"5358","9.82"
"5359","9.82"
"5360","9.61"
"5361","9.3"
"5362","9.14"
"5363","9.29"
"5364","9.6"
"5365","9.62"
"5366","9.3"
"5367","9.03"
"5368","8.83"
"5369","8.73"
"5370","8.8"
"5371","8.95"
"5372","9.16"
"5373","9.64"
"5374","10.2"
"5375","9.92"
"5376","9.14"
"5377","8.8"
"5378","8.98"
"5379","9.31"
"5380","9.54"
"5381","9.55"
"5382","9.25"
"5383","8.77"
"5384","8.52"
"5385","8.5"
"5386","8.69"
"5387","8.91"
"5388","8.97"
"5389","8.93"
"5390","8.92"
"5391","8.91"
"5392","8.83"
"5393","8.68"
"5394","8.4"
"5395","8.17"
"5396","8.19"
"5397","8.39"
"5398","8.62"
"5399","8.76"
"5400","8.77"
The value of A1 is 1.3 angstrom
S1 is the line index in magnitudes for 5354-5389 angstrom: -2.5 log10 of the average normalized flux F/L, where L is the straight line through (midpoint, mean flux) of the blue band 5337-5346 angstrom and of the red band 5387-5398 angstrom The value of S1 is -0.09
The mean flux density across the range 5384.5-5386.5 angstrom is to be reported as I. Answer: 8.59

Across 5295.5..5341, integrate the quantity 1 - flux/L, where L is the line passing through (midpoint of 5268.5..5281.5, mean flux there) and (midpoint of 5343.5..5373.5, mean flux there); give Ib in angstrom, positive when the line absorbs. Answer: -1.3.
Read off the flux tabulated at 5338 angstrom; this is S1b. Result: 8.19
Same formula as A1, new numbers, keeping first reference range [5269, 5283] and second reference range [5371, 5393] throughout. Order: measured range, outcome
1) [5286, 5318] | -3.51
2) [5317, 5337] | 0.23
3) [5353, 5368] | -0.97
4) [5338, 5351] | 0.33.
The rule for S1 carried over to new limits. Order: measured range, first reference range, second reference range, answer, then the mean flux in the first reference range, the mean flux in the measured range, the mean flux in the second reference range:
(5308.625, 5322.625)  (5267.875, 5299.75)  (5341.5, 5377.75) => -0.09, 8.43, 9.54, 9.17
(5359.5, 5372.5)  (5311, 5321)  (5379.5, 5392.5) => -0.01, 9.57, 9.18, 8.95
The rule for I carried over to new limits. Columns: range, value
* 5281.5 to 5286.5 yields 9.37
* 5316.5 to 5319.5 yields 9.39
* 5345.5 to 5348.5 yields 8.56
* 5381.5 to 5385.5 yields 8.76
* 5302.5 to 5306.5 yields 8.96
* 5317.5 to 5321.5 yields 9.28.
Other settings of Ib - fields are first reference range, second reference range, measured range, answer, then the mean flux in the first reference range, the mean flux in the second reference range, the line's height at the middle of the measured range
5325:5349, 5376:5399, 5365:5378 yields -0.86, 8.26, 8.82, 8.64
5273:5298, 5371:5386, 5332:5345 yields 0.80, 8.77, 9.21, 9.02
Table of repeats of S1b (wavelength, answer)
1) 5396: 8.19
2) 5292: 9.2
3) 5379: 9.31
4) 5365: 9.62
